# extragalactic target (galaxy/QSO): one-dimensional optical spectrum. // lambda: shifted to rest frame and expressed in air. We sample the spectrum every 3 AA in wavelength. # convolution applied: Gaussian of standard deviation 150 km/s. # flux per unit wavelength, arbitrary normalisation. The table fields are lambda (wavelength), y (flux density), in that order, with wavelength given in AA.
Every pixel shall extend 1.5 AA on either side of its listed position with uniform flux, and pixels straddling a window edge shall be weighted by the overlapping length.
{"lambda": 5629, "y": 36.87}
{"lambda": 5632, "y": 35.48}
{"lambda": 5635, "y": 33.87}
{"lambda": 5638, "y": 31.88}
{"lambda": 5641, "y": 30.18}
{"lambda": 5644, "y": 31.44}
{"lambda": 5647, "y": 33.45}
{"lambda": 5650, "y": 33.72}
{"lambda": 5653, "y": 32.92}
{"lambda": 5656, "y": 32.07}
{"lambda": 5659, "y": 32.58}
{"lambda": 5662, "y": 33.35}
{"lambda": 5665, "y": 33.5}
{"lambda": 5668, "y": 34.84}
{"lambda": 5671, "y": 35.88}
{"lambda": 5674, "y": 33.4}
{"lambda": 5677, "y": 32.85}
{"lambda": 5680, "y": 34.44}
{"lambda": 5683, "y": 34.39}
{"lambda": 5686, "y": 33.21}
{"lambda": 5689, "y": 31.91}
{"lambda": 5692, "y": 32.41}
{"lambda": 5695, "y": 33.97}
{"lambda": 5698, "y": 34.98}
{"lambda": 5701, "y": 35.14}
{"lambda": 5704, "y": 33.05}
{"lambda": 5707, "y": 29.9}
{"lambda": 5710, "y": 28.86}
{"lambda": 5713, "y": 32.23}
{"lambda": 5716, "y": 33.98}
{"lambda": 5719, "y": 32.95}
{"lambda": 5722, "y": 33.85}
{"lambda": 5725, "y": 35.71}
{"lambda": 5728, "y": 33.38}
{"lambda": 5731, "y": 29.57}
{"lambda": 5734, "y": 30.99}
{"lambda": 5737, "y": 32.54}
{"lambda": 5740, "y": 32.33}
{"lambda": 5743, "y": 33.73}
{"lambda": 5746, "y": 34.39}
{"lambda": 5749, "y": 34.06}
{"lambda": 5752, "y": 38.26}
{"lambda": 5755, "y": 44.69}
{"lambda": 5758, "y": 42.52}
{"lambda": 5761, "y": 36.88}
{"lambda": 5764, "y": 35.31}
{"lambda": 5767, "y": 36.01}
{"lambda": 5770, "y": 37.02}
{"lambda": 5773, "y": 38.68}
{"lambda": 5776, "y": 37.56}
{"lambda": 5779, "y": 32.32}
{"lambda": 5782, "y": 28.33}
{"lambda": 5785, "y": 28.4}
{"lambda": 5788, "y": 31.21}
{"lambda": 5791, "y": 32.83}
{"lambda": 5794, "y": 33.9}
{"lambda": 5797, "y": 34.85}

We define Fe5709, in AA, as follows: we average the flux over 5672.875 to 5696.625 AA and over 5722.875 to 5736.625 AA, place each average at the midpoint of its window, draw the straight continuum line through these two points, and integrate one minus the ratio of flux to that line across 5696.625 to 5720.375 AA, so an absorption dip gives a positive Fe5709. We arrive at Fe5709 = 0.2 AA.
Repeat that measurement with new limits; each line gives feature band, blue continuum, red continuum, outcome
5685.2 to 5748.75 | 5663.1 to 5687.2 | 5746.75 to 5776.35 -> 5.53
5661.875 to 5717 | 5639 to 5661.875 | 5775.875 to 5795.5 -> -1.85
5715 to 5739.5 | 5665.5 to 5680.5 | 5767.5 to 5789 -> 0.75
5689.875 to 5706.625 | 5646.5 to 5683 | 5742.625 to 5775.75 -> 0.69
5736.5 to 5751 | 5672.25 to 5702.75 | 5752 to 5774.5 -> 1.46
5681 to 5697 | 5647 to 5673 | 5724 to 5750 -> 0.03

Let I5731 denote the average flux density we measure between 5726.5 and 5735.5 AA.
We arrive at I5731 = 31.3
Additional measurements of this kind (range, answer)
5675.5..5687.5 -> 33.7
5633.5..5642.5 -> 32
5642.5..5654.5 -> 32.9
